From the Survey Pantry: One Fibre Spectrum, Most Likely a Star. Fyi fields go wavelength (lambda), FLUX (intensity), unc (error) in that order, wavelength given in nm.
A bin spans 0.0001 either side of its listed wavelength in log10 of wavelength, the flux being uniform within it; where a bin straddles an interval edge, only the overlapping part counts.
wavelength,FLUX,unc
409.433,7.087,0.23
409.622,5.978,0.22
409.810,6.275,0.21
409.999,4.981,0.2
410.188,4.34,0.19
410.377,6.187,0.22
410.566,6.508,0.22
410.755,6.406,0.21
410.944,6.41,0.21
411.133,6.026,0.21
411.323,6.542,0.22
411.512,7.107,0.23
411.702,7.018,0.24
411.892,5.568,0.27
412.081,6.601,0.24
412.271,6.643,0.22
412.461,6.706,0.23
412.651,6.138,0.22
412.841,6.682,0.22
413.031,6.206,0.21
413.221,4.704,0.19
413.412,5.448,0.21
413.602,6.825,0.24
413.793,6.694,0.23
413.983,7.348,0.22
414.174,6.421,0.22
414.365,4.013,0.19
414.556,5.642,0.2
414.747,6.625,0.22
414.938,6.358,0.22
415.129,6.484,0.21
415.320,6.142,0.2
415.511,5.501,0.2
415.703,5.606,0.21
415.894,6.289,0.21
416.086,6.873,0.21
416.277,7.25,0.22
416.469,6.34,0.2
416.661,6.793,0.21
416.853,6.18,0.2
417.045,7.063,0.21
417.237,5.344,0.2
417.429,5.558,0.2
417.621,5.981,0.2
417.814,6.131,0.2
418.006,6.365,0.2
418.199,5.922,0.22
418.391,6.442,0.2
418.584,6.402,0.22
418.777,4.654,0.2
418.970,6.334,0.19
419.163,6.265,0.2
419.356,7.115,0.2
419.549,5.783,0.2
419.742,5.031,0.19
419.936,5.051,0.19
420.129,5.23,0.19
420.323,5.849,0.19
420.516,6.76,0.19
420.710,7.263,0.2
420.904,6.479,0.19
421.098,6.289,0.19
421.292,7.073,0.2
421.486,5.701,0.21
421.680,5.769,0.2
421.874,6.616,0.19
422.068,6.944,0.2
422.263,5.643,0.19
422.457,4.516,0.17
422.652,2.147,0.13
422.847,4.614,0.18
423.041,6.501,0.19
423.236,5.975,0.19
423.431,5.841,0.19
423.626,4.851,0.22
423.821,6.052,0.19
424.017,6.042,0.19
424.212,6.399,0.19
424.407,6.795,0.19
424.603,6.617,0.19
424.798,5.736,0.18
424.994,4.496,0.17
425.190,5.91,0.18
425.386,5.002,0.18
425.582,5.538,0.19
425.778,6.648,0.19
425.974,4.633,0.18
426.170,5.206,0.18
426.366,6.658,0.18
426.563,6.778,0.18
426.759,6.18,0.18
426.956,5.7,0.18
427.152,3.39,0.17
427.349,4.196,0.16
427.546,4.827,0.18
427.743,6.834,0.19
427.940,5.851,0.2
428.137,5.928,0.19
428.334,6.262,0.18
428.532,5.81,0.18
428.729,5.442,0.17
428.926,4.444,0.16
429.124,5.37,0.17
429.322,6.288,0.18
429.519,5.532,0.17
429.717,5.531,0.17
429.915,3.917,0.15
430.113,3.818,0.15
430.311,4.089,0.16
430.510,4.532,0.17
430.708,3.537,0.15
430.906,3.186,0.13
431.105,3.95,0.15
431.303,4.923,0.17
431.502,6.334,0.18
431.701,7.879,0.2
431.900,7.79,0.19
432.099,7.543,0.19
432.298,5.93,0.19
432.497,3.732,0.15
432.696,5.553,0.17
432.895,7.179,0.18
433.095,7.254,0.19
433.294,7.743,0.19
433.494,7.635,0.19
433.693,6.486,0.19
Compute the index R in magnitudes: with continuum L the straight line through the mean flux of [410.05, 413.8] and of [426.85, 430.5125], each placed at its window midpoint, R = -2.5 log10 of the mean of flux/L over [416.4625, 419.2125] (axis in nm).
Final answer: -0.05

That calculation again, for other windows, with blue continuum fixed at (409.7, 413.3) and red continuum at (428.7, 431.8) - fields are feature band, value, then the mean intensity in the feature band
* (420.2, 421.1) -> -0.17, 6.51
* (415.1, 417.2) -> -0.09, 6.38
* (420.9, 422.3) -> -0.15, 6.33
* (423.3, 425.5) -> -0.10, 5.79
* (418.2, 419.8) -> -0.07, 6.02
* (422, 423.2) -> 0.08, 5.06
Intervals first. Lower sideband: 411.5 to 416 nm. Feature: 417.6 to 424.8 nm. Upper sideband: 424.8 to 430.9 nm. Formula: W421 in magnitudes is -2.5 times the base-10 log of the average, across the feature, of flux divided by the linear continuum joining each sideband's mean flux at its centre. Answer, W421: -0.04 mag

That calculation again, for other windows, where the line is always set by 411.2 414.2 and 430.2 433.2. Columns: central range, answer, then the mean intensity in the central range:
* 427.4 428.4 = -0.02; 5.85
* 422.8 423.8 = 0.05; 5.65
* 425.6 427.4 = 0.05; 5.52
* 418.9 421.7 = -0.01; 6.14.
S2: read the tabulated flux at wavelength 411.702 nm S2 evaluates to 7.018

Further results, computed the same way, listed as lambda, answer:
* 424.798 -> 5.736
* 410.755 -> 6.406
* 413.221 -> 4.704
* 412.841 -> 6.682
